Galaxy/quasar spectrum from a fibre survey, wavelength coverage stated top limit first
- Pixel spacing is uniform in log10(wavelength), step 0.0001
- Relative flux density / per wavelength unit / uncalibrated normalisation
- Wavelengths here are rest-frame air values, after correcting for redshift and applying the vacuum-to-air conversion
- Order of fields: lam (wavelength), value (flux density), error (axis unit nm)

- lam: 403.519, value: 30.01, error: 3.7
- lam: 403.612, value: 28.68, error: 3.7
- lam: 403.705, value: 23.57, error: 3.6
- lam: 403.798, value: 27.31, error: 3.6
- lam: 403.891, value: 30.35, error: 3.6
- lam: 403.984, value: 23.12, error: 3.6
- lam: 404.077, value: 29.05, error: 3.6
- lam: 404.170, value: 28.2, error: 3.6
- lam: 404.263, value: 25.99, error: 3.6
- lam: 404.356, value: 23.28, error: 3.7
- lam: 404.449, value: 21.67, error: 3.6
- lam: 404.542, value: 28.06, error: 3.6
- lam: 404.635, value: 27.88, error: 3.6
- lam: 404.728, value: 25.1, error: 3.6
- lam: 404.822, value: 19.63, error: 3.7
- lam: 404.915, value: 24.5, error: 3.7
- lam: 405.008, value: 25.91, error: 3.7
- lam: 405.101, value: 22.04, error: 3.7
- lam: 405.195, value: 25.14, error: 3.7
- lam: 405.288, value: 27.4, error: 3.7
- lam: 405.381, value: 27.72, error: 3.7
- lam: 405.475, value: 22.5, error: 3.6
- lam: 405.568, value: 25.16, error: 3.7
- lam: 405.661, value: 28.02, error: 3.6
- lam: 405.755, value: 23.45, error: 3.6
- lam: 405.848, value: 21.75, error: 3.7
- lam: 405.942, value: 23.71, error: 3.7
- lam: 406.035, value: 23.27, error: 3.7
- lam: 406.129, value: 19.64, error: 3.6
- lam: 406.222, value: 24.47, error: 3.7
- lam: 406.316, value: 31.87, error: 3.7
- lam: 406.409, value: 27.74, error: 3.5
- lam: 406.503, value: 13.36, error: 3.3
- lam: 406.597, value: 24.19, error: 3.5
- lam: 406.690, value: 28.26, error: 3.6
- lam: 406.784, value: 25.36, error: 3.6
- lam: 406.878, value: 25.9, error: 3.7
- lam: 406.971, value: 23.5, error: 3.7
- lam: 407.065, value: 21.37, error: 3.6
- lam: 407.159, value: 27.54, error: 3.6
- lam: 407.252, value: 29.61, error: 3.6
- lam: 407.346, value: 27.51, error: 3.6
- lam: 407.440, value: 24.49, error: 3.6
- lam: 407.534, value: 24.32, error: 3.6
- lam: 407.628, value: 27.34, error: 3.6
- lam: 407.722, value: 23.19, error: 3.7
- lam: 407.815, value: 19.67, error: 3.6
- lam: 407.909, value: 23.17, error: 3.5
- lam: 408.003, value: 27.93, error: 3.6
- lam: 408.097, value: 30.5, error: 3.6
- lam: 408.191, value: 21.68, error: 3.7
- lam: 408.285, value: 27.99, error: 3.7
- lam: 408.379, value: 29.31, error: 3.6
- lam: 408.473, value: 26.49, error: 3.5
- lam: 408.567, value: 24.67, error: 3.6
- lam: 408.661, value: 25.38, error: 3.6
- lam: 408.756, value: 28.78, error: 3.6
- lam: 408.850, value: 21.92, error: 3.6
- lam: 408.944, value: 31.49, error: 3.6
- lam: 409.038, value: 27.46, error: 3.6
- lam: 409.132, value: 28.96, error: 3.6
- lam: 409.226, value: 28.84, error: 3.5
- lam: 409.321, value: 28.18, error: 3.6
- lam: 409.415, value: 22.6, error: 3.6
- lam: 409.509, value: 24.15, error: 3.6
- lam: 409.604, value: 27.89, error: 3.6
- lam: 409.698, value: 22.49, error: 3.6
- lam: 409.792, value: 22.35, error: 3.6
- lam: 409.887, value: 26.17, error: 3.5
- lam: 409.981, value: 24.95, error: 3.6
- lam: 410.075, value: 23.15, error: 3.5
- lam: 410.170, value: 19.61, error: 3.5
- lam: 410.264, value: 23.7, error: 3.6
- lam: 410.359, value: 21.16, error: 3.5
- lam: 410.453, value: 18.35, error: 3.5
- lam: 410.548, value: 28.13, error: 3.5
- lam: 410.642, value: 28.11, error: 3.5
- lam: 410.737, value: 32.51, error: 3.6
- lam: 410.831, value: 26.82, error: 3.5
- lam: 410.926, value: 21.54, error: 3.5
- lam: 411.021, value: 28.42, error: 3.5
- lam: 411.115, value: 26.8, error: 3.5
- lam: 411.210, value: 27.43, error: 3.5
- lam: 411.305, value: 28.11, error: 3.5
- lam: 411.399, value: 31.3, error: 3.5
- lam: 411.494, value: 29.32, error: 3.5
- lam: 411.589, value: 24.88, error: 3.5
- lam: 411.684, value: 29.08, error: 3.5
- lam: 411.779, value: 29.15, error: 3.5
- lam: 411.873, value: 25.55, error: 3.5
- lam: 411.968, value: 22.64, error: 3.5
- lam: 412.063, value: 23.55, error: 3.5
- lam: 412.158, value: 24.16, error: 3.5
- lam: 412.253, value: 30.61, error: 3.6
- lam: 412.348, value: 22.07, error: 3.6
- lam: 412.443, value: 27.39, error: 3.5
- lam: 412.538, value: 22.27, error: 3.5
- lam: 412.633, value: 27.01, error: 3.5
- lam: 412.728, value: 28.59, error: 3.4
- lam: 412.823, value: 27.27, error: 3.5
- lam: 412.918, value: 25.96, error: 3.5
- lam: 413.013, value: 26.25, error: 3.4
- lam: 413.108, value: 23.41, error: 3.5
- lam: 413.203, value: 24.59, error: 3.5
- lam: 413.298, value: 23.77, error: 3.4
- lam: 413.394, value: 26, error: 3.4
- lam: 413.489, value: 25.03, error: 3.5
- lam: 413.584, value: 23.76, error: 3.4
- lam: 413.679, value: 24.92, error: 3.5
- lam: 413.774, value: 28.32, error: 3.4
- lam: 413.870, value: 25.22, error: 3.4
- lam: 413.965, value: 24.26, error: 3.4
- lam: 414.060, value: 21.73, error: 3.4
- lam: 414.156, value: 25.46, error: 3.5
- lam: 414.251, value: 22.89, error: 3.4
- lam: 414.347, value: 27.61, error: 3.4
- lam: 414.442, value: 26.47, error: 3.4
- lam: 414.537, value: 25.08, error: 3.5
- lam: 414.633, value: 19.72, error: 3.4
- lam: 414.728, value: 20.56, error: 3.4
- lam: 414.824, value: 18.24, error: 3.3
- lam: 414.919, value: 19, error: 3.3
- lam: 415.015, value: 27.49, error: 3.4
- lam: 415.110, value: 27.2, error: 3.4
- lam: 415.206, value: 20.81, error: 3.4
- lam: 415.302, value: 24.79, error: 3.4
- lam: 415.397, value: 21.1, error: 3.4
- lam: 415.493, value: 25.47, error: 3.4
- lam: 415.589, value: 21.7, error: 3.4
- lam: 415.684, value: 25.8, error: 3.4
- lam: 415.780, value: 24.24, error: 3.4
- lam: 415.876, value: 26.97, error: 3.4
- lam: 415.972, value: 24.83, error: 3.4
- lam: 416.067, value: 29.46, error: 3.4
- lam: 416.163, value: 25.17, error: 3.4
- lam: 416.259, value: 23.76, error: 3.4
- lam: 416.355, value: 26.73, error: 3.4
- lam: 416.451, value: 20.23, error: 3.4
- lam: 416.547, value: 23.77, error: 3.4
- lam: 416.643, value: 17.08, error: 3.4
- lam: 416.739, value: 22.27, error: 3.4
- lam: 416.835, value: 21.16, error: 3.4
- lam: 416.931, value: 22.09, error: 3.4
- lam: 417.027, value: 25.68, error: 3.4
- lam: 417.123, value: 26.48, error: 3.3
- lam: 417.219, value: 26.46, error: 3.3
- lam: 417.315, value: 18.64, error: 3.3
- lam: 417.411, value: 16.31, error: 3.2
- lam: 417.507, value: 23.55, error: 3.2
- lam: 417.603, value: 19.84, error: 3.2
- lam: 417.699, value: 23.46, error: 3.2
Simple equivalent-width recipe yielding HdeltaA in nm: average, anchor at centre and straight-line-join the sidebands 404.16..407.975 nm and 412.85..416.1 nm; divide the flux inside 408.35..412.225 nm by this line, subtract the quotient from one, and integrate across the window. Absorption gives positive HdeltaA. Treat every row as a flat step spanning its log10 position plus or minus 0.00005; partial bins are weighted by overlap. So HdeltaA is -0.233 nm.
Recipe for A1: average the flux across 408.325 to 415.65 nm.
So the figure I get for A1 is 25.3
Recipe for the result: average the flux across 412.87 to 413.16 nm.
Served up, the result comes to 25.2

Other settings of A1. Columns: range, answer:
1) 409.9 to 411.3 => 25.2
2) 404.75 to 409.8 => 25.2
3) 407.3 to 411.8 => 26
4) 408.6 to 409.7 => 26.6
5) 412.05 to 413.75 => 25.5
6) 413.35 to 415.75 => 23.9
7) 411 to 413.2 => 26.5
